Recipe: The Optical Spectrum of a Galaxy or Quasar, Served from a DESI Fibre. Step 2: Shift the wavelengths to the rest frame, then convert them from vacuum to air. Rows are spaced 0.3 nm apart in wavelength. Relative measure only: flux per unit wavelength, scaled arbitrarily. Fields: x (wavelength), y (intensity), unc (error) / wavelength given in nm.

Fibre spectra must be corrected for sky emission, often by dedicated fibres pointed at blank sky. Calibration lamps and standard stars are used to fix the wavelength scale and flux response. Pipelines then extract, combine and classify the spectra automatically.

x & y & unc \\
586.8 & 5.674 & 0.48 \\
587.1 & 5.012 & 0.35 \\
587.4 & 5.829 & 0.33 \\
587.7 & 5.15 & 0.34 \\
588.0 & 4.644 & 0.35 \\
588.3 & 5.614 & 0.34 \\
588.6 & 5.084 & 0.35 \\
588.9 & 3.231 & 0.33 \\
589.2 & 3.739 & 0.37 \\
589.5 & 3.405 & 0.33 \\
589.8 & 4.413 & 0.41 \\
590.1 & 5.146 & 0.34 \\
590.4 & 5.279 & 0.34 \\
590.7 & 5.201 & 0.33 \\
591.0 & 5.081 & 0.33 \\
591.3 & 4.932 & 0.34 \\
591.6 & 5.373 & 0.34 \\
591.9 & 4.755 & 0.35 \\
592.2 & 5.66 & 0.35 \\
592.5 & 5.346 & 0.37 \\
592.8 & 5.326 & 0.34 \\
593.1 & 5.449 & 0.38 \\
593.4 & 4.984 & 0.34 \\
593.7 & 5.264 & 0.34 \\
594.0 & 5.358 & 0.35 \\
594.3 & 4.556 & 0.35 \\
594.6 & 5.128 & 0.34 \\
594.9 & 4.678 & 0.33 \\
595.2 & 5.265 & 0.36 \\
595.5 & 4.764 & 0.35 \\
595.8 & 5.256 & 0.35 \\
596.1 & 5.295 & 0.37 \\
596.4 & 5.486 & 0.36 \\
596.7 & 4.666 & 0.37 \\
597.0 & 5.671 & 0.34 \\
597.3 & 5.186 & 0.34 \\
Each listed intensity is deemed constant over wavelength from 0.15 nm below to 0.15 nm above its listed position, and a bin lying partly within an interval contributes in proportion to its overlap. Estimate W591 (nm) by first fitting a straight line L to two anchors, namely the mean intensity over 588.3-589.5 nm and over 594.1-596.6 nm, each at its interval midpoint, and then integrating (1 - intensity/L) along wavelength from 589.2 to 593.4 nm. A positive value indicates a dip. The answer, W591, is -0.46 nm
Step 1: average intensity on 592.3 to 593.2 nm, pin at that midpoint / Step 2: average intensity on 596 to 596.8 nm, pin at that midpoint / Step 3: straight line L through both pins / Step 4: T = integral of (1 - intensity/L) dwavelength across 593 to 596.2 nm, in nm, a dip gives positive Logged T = 0.12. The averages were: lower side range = 5.39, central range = 5.08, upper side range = 5.17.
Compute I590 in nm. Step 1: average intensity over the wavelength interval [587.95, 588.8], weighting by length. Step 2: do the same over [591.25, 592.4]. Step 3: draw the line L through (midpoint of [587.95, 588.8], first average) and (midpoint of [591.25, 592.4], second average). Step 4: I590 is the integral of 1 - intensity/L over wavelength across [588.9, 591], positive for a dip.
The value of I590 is 0.27 nm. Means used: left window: 5.06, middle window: 4.48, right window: 5.21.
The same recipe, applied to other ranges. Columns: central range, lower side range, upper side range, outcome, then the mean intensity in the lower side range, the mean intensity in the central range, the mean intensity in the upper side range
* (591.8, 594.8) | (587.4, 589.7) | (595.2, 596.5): -0.14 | 4.5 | 5.18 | 5.2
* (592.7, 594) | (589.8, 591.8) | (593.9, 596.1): -0.06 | 5.1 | 5.26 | 5.01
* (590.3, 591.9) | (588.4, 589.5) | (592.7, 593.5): -0.16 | 4.01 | 5.13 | 5.27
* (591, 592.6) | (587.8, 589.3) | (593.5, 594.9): -0.13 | 4.51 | 5.2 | 5.03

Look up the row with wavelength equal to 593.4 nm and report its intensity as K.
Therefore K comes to 4.984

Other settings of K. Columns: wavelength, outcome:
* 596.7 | 4.666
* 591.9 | 4.755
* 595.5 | 4.764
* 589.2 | 3.739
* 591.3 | 4.932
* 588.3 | 5.614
